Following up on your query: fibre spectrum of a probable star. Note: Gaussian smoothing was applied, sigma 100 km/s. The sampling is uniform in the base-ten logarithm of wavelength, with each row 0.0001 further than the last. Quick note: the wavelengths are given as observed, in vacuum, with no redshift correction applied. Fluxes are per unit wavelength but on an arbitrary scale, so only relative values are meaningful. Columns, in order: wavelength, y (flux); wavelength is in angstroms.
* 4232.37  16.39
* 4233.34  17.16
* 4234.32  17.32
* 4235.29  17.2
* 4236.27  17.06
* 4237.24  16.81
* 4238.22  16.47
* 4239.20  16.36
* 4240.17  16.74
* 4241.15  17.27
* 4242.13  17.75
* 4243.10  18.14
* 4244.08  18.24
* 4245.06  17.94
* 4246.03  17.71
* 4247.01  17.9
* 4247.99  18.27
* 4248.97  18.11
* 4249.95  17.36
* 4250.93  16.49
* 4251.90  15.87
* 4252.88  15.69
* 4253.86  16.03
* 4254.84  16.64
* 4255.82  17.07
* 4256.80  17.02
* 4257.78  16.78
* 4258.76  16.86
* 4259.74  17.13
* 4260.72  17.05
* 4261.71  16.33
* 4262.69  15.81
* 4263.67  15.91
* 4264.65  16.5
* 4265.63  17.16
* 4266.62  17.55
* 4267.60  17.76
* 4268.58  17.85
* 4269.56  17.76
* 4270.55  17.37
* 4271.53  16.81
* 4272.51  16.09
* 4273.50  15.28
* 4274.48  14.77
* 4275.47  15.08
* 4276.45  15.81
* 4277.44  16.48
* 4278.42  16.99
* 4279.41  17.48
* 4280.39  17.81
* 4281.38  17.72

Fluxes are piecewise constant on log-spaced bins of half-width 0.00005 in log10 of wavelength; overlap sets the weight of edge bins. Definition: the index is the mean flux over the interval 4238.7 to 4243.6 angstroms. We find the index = 17.3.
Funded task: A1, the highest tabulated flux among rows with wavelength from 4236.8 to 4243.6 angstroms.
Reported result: 18.14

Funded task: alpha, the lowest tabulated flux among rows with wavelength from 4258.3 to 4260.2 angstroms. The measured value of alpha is 16.86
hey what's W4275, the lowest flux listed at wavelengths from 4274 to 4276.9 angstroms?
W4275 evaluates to 14.77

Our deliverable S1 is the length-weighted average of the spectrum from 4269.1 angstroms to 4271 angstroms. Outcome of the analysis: 17.5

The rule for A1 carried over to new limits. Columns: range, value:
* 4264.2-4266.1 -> 17.16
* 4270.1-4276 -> 17.37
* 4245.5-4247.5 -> 17.9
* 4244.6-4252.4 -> 18.27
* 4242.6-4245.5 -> 18.24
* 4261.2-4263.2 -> 16.33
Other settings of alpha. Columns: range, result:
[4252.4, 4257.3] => 15.69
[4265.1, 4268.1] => 17.16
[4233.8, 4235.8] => 17.2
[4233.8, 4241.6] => 16.36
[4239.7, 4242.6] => 16.74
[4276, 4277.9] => 15.81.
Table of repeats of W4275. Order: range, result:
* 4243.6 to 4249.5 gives 17.71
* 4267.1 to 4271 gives 17.37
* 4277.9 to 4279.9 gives 16.99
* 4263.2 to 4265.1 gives 15.91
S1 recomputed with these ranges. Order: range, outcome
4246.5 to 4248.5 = 18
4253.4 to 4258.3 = 16.7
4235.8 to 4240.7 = 16.7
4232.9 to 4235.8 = 17.2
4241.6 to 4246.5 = 18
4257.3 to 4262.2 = 16.8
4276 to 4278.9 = 16.4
